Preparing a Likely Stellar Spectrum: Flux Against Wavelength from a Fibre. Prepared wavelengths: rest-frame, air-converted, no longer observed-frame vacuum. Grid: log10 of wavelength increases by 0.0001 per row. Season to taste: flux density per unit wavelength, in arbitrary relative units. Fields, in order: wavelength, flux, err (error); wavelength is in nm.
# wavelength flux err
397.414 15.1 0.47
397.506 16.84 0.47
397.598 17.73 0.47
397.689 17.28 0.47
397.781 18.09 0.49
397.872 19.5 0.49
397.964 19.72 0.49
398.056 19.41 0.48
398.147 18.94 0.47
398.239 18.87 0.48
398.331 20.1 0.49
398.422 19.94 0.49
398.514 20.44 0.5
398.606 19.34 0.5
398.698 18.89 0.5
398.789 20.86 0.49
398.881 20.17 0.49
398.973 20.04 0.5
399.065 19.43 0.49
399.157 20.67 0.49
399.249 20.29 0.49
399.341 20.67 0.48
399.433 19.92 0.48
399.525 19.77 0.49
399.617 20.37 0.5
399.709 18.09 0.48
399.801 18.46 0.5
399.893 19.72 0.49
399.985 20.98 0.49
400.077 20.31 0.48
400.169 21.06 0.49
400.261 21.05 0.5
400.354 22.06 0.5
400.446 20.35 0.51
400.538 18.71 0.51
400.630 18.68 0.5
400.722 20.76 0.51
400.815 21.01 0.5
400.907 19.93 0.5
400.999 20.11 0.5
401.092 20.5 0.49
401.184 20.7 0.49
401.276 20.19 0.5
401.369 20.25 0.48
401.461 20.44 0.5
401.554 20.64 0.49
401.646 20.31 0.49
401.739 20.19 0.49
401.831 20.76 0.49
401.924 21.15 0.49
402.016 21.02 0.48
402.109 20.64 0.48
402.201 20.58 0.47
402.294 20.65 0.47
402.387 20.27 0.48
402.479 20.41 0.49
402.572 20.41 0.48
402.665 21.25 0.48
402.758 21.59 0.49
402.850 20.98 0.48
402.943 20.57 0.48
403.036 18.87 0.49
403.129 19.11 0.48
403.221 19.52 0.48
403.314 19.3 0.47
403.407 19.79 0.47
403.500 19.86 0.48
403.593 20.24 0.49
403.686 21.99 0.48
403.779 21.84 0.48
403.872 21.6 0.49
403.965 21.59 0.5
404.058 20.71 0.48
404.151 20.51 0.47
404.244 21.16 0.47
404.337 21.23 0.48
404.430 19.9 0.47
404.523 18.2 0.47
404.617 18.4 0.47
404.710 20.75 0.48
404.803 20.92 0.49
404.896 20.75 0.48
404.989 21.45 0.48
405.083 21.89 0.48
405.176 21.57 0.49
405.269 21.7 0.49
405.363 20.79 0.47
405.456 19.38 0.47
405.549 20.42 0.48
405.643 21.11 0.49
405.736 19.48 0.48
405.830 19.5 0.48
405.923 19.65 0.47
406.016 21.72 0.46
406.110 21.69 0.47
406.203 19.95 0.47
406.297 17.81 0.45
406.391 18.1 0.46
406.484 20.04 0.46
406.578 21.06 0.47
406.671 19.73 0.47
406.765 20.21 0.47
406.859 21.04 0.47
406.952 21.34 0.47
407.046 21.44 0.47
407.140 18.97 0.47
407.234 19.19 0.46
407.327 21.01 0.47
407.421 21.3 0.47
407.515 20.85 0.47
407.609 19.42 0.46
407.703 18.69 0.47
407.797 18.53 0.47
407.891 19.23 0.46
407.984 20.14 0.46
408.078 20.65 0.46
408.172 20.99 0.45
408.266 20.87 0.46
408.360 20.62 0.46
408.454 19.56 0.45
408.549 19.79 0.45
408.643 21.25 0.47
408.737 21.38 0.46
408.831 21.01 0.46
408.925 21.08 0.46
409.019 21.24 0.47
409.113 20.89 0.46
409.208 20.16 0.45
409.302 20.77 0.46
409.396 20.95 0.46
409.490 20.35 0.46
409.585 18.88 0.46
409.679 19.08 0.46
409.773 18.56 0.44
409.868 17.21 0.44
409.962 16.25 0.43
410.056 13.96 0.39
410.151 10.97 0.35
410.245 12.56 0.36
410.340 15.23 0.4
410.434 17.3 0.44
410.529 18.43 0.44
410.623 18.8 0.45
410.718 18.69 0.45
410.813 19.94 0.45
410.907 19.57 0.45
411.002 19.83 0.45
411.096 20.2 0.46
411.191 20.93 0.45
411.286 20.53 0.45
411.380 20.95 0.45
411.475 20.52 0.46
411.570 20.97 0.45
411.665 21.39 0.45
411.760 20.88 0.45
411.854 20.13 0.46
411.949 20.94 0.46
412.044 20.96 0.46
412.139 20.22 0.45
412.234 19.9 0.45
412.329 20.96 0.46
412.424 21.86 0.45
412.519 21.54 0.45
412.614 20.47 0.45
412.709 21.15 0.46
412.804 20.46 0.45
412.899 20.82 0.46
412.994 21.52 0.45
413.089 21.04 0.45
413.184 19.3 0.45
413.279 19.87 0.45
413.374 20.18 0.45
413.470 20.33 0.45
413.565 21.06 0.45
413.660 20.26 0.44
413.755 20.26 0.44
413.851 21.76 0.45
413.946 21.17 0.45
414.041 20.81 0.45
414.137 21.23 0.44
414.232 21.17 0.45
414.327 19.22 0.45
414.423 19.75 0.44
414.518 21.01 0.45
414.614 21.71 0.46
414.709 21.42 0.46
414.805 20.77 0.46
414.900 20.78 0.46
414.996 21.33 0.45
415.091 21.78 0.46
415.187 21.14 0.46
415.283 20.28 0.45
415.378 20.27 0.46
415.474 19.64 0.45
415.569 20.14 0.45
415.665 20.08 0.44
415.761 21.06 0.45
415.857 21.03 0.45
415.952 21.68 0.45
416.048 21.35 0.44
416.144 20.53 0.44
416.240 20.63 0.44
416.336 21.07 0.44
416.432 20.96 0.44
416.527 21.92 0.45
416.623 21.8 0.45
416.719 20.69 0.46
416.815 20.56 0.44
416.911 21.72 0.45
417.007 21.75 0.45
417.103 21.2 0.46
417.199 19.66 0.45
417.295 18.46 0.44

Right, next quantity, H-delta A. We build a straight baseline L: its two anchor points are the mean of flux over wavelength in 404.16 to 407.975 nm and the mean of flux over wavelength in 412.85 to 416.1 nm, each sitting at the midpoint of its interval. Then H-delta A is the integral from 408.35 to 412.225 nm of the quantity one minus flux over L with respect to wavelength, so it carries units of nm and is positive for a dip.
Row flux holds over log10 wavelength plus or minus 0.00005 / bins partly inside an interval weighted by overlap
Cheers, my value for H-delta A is 0.22 nm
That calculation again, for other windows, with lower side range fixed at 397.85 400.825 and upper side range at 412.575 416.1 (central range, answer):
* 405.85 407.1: 0.003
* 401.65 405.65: -0.079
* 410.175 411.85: 0.117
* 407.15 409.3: 0.008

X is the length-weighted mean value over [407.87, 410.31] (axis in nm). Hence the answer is 19.1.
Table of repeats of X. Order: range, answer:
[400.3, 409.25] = 20.4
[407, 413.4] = 19.8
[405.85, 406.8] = 20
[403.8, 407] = 20.5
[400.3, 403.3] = 20.4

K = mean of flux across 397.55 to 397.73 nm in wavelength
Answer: 17.5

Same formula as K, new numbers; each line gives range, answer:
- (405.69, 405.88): 19.5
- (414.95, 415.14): 21.6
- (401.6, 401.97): 20.6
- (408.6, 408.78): 21.3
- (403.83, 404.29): 21.1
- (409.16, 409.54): 20.5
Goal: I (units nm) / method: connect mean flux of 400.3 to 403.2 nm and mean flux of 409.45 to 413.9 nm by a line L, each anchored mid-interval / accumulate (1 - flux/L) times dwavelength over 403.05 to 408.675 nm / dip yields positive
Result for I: -0.08 nm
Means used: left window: 20.4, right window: 19.5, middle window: 20.3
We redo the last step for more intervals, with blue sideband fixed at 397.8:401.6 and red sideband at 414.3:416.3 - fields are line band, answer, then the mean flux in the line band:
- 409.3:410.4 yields 0.19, 16.9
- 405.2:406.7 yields 0.01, 20.2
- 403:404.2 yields -0.01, 20.4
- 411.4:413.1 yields -0.02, 20.9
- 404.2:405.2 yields -0.01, 20.5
